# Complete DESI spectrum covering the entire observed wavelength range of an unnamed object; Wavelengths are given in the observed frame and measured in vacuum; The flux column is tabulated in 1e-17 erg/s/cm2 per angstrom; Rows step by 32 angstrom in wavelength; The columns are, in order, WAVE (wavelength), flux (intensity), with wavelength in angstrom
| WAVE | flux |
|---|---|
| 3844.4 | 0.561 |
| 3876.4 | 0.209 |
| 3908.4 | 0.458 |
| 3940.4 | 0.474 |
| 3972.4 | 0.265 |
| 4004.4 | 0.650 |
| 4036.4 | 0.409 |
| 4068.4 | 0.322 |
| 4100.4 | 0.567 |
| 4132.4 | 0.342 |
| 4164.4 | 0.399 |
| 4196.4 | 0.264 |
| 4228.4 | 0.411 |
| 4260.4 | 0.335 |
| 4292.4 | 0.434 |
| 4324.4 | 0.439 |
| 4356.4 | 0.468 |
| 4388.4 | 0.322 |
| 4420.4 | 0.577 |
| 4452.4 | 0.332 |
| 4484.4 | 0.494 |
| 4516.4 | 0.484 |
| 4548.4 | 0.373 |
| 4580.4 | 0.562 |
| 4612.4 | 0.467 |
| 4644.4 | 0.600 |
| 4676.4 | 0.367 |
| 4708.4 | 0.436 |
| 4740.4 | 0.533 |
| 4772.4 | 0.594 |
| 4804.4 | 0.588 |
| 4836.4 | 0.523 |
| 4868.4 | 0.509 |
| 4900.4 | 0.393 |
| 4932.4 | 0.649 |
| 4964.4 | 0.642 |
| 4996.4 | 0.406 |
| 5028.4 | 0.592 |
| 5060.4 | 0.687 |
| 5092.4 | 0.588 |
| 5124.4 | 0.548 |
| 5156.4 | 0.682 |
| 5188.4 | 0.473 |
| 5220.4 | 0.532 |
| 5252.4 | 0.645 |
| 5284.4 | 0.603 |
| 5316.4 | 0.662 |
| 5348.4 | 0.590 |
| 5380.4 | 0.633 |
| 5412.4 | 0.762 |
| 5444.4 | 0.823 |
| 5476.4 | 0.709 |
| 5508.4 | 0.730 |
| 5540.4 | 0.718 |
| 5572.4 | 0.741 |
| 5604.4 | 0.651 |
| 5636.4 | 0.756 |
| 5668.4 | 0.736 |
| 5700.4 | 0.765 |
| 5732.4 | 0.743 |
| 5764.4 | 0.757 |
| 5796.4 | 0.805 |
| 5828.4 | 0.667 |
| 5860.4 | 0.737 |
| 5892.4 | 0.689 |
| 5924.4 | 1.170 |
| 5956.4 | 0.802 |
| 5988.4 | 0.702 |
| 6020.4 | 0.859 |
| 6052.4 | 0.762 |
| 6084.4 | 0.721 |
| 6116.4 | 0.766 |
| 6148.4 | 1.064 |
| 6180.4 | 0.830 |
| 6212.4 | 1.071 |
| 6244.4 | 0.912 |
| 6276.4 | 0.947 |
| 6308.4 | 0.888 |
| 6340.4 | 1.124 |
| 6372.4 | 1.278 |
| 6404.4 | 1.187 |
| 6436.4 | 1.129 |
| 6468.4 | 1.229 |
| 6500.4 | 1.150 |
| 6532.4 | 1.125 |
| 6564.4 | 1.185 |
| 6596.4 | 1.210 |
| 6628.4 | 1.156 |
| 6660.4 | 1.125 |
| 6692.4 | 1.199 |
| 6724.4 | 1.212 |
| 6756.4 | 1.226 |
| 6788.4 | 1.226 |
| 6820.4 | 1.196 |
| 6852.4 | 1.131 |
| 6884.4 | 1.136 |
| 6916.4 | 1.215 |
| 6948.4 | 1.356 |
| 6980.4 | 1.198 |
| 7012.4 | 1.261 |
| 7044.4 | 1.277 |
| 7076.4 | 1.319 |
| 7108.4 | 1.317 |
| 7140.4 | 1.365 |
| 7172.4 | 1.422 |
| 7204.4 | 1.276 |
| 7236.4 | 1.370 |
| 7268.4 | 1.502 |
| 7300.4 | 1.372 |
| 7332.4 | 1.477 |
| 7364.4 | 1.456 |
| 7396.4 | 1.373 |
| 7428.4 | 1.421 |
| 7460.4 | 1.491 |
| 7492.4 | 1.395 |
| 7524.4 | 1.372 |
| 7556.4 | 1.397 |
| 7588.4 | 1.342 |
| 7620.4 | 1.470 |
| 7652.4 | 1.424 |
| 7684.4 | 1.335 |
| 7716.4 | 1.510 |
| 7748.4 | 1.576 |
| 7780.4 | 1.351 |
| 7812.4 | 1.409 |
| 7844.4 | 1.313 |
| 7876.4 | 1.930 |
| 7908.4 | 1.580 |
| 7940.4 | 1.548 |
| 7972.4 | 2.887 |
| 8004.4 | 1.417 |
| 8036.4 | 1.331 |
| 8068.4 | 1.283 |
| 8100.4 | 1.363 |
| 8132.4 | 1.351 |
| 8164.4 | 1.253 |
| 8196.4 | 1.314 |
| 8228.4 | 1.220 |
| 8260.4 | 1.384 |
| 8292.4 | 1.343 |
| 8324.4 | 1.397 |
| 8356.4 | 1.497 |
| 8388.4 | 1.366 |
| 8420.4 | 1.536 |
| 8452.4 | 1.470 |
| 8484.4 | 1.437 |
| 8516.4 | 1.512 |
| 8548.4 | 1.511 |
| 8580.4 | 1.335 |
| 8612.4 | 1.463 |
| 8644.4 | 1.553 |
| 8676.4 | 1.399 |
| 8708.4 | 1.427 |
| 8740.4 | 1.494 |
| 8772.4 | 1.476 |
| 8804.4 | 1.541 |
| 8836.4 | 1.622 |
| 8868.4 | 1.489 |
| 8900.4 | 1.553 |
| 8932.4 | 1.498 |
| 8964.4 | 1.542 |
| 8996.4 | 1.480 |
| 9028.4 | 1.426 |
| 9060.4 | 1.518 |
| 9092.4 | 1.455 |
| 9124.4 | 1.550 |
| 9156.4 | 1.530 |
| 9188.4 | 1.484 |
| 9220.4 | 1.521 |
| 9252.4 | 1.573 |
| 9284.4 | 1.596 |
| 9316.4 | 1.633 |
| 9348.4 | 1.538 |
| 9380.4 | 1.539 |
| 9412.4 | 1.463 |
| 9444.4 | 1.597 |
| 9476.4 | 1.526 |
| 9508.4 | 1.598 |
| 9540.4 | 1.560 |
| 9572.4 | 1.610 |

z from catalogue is 0.590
